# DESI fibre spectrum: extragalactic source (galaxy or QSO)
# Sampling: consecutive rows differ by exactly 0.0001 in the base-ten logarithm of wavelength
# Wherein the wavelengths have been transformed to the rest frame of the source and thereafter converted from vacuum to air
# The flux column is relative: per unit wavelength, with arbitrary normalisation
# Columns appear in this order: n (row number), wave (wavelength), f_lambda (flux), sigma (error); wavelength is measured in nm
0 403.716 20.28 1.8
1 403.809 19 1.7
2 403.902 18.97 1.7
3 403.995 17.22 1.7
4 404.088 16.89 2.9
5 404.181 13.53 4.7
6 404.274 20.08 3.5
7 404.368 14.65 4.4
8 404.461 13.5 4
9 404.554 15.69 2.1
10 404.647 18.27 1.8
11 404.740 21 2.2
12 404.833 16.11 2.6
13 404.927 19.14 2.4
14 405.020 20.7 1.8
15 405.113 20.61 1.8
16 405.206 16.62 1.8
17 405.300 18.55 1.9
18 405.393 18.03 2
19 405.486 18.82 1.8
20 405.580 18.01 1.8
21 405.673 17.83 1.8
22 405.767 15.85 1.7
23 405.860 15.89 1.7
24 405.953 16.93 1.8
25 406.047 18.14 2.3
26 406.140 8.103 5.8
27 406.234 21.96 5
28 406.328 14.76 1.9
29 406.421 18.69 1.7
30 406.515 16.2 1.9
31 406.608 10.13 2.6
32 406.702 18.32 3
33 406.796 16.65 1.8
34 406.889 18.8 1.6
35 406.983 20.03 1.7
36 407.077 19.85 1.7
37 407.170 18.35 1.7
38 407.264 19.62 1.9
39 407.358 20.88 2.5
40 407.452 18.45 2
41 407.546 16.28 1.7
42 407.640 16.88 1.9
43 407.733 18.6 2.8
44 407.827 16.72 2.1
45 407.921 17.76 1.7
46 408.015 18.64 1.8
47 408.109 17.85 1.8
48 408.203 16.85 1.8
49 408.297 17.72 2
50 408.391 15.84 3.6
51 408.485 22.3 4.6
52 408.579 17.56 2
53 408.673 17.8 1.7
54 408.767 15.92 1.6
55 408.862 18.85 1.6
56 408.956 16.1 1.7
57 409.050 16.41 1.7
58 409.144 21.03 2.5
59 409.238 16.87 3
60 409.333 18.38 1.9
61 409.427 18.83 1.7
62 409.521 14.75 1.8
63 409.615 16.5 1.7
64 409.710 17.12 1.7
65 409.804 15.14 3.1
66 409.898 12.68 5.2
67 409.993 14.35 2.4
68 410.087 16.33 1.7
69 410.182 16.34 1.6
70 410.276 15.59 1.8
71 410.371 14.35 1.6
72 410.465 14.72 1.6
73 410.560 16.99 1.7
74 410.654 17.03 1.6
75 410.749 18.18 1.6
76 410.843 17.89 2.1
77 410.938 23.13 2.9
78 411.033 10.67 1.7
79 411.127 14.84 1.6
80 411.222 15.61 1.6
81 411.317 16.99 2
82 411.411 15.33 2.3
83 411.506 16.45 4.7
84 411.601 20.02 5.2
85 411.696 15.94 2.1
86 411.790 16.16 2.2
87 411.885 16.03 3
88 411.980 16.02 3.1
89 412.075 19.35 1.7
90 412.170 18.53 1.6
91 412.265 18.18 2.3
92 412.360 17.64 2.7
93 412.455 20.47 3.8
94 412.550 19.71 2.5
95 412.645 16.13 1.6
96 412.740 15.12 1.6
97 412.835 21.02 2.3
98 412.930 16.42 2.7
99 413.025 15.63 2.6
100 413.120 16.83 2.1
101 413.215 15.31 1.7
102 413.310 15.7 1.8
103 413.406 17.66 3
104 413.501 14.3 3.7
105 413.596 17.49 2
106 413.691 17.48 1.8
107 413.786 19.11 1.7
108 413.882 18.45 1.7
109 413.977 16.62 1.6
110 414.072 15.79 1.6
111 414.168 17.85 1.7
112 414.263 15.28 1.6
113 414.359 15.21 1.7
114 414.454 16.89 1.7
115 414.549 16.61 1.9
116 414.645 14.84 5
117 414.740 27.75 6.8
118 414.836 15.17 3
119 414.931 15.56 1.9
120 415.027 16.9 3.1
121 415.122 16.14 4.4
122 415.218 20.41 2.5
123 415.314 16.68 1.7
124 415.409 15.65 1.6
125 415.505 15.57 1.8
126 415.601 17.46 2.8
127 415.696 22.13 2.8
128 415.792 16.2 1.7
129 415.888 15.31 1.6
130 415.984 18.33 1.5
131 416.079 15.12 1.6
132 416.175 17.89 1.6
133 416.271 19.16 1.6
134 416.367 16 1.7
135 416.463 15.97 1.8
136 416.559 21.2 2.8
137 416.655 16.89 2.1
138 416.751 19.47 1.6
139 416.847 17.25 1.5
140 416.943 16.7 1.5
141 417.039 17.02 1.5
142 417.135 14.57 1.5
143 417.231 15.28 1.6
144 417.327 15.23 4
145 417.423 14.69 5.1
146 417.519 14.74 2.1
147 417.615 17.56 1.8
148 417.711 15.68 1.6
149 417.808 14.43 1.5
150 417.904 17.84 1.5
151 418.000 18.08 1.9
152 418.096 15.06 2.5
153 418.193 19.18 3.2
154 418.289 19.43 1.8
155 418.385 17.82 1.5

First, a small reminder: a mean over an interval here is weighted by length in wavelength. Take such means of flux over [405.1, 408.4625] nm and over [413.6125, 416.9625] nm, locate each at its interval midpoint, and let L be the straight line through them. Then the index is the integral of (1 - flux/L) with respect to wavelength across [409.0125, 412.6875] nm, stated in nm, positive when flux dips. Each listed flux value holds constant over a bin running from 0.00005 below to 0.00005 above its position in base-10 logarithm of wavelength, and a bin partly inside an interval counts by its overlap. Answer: 0.13 nm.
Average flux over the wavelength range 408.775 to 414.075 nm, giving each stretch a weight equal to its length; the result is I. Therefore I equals 16.9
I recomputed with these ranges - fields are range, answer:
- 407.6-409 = 17.7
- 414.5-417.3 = 17.3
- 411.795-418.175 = 17.1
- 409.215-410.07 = 16.1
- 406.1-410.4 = 17.1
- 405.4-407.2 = 17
